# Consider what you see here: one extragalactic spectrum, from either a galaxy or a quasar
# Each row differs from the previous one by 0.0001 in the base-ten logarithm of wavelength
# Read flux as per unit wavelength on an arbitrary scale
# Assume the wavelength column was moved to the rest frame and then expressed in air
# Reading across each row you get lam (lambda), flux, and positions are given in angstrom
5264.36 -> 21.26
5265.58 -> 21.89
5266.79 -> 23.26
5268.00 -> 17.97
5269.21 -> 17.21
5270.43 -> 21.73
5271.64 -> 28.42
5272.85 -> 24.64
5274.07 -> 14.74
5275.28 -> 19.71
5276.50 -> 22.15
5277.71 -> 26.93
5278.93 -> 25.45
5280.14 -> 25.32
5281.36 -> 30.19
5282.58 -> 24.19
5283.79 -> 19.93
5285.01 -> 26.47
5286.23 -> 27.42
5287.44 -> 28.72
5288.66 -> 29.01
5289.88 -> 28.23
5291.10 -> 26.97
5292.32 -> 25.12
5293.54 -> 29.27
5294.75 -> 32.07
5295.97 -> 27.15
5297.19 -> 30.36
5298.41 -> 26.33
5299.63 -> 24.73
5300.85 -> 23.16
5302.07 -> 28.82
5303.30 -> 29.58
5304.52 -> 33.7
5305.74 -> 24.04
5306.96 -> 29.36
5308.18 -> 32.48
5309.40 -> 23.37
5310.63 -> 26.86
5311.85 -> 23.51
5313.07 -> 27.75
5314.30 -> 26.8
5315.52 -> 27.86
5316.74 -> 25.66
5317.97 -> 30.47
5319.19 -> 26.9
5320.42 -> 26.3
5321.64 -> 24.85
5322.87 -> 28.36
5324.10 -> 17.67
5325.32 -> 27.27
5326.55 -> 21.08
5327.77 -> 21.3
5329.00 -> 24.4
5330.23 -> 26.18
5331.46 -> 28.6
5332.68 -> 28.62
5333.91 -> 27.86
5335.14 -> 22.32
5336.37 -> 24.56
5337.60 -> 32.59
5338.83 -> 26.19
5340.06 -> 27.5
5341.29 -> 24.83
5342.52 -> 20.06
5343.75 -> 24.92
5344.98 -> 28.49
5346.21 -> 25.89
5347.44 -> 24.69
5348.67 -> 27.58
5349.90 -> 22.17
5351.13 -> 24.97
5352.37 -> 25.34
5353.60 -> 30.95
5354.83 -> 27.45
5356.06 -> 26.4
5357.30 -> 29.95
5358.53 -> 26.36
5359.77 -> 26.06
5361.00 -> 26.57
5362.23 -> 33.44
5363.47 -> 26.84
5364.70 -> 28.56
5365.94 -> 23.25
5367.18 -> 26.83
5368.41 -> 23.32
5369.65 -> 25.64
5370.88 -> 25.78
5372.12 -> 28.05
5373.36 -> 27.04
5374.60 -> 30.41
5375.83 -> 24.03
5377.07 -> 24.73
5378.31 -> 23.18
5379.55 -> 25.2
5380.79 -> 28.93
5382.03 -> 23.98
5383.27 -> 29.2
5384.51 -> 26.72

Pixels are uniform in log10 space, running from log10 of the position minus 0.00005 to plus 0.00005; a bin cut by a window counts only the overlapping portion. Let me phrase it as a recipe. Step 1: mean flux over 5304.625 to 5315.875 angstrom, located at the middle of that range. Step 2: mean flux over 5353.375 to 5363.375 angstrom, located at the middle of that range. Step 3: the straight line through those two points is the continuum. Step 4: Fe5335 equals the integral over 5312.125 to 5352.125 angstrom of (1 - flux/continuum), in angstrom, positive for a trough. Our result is 2.8 angstrom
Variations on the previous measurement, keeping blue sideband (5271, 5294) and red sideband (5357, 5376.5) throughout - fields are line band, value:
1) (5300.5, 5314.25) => -0.9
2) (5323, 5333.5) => 0.6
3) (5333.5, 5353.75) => 0.6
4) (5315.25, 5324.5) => 0.0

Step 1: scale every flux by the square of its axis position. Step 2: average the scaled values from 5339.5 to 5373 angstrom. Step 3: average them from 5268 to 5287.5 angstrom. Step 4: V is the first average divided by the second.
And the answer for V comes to 1.15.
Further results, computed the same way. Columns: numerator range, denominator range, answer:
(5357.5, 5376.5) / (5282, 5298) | 1.01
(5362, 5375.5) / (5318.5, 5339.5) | 1.07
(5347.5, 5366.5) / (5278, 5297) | 1.02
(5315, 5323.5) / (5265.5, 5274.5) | 1.30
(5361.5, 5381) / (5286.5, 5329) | 1.01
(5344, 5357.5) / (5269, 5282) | 1.16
